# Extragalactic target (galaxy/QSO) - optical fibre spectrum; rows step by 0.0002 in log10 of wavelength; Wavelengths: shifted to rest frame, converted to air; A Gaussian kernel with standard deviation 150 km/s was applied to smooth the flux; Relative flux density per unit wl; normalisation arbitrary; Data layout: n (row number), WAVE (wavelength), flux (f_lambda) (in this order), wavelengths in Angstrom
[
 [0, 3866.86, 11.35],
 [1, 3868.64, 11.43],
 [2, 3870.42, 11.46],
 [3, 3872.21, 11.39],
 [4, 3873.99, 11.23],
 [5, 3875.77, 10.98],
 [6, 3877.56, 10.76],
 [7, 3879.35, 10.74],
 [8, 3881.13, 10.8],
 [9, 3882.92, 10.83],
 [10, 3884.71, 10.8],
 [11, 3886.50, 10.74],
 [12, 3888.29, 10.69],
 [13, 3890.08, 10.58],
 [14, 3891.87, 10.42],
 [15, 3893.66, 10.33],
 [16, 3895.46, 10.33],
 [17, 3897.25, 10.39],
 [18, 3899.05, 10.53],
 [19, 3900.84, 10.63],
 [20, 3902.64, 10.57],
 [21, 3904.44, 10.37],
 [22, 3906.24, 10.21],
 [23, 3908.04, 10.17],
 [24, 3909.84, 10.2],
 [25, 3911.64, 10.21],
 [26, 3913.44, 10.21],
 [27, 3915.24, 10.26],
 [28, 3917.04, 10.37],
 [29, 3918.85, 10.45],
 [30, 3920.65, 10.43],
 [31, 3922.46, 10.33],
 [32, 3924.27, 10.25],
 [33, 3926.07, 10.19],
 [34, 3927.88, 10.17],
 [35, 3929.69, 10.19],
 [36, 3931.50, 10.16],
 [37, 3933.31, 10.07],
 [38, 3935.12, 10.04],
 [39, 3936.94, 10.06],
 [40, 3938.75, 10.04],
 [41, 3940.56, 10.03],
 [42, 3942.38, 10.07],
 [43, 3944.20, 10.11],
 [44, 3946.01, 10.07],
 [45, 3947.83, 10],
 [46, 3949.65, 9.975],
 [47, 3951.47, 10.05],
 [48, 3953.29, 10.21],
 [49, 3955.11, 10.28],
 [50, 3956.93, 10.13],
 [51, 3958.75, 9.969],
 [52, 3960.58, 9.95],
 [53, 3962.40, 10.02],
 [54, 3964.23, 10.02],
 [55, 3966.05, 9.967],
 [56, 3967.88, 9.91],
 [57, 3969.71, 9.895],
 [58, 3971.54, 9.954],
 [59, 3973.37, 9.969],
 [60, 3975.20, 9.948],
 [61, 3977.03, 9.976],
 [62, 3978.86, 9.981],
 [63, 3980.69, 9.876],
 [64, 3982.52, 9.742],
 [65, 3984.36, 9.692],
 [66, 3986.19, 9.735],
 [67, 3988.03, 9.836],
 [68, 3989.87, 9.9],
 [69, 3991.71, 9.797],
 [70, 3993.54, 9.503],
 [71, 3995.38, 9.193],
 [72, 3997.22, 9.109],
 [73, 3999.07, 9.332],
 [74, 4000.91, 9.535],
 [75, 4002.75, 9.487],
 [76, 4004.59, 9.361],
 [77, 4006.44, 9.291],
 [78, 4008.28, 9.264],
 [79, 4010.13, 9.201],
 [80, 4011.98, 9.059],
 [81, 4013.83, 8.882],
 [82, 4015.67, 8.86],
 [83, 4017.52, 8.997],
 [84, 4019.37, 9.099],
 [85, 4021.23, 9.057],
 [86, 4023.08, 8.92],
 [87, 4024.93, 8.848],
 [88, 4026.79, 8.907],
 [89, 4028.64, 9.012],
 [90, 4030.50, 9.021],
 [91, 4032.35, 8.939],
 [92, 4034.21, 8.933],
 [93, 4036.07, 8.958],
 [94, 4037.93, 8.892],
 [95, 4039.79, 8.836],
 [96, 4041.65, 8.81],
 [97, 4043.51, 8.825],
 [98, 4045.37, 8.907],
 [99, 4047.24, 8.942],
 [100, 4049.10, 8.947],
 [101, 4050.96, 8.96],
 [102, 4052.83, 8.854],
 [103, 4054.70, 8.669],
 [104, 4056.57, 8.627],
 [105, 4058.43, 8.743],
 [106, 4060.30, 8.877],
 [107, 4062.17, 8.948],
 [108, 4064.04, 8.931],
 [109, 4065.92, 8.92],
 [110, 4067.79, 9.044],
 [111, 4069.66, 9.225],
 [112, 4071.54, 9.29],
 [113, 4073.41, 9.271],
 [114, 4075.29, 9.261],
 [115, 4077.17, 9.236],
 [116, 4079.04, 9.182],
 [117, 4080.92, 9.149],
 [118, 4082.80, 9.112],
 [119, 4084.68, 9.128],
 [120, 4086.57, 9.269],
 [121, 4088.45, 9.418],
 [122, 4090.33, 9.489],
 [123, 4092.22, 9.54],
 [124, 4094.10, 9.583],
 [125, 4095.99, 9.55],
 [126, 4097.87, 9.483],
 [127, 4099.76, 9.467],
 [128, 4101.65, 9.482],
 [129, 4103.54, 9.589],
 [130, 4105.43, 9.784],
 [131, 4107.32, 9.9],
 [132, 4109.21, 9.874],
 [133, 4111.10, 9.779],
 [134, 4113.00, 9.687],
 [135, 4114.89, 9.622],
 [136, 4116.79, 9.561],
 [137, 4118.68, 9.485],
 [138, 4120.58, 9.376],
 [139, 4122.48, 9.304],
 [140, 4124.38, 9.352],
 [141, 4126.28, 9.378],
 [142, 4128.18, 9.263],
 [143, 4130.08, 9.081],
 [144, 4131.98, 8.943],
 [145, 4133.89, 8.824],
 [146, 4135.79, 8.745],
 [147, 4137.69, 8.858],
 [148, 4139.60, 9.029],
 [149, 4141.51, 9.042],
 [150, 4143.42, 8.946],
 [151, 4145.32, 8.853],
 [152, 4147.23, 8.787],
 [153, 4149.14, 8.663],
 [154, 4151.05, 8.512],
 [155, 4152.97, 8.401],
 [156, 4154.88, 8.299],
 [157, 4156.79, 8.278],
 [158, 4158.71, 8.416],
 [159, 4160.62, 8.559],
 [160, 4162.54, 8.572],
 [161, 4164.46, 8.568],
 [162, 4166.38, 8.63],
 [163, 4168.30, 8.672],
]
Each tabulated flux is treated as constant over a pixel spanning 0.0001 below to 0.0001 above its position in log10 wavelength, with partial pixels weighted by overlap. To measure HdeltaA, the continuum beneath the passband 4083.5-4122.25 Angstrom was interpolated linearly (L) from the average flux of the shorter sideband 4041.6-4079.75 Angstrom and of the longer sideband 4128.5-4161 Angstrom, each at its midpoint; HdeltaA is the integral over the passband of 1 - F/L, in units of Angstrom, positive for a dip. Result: -3.0 Angstrom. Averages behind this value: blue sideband 8.98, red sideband 8.73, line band 9.55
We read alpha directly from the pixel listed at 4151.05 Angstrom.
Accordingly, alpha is 8.512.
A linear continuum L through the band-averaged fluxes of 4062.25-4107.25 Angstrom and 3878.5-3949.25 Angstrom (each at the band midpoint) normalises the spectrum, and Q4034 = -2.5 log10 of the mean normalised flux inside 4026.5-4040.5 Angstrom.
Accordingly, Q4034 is 0.08 mag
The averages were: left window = 10.3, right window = 9.33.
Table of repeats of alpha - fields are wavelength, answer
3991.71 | 9.797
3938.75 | 10.04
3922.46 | 10.33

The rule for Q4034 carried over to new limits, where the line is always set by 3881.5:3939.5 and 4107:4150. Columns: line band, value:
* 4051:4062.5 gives 0.10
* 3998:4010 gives 0.06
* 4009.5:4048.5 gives 0.09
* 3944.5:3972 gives 0.01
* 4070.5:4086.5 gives 0.03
